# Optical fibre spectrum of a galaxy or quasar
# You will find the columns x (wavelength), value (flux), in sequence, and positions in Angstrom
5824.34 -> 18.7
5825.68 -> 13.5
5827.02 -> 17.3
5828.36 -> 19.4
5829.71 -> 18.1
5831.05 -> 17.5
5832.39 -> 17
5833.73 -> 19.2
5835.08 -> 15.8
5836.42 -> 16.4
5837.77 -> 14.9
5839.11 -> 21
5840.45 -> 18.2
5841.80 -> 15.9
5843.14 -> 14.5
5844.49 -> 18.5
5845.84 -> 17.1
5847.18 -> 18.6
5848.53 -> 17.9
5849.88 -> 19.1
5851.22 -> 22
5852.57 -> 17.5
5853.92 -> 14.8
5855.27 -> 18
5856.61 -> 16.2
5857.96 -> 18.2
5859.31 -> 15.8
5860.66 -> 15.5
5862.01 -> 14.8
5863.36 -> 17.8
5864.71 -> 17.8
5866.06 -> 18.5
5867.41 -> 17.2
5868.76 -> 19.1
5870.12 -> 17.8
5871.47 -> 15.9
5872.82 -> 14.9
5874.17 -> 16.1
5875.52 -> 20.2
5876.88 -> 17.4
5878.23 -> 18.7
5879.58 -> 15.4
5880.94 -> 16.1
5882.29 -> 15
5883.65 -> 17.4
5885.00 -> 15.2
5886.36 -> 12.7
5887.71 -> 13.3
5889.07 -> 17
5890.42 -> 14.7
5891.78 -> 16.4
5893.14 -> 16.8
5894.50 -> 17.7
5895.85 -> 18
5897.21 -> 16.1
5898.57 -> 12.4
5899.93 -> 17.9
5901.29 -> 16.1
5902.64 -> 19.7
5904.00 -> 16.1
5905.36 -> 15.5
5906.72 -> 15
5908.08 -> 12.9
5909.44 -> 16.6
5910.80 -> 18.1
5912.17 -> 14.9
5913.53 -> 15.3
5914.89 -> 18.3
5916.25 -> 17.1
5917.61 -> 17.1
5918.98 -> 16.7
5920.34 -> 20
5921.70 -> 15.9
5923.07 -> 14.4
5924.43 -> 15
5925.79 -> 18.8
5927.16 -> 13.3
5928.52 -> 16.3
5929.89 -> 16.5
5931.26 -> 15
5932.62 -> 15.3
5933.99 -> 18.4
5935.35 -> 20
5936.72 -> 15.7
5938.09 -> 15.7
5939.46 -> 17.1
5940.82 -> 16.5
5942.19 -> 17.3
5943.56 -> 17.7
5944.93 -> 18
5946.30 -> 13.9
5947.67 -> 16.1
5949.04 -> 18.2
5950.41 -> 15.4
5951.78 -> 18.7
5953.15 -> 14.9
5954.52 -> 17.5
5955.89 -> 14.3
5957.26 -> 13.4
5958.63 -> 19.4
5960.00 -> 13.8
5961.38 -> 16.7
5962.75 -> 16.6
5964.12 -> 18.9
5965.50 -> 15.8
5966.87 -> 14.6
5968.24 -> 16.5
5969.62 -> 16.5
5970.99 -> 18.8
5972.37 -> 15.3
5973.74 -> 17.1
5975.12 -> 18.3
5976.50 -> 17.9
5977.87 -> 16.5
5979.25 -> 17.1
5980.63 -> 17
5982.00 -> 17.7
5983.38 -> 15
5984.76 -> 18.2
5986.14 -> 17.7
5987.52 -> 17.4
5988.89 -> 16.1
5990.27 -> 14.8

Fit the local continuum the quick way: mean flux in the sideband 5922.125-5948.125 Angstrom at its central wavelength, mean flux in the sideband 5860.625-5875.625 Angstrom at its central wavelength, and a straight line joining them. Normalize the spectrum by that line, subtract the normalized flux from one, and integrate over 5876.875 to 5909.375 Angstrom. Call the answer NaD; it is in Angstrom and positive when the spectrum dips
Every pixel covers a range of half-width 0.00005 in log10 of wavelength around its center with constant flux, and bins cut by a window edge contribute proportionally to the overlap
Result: 1.7 Angstrom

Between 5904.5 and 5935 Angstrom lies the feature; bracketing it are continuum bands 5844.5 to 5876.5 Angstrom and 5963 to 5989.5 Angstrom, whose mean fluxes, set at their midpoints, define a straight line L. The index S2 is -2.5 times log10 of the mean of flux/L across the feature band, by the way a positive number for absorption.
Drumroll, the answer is 0.062 mag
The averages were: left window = 17.4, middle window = 16.2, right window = 17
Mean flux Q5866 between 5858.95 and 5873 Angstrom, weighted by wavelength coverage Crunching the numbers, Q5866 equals 16.9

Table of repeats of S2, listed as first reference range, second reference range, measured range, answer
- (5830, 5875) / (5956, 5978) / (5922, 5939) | 0.040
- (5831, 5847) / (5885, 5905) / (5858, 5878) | -0.035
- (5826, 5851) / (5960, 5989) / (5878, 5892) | 0.123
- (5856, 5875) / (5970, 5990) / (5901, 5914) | 0.060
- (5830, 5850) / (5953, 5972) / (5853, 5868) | 0.027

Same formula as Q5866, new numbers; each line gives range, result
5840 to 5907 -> 16.8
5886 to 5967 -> 16.3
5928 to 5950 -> 16.7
